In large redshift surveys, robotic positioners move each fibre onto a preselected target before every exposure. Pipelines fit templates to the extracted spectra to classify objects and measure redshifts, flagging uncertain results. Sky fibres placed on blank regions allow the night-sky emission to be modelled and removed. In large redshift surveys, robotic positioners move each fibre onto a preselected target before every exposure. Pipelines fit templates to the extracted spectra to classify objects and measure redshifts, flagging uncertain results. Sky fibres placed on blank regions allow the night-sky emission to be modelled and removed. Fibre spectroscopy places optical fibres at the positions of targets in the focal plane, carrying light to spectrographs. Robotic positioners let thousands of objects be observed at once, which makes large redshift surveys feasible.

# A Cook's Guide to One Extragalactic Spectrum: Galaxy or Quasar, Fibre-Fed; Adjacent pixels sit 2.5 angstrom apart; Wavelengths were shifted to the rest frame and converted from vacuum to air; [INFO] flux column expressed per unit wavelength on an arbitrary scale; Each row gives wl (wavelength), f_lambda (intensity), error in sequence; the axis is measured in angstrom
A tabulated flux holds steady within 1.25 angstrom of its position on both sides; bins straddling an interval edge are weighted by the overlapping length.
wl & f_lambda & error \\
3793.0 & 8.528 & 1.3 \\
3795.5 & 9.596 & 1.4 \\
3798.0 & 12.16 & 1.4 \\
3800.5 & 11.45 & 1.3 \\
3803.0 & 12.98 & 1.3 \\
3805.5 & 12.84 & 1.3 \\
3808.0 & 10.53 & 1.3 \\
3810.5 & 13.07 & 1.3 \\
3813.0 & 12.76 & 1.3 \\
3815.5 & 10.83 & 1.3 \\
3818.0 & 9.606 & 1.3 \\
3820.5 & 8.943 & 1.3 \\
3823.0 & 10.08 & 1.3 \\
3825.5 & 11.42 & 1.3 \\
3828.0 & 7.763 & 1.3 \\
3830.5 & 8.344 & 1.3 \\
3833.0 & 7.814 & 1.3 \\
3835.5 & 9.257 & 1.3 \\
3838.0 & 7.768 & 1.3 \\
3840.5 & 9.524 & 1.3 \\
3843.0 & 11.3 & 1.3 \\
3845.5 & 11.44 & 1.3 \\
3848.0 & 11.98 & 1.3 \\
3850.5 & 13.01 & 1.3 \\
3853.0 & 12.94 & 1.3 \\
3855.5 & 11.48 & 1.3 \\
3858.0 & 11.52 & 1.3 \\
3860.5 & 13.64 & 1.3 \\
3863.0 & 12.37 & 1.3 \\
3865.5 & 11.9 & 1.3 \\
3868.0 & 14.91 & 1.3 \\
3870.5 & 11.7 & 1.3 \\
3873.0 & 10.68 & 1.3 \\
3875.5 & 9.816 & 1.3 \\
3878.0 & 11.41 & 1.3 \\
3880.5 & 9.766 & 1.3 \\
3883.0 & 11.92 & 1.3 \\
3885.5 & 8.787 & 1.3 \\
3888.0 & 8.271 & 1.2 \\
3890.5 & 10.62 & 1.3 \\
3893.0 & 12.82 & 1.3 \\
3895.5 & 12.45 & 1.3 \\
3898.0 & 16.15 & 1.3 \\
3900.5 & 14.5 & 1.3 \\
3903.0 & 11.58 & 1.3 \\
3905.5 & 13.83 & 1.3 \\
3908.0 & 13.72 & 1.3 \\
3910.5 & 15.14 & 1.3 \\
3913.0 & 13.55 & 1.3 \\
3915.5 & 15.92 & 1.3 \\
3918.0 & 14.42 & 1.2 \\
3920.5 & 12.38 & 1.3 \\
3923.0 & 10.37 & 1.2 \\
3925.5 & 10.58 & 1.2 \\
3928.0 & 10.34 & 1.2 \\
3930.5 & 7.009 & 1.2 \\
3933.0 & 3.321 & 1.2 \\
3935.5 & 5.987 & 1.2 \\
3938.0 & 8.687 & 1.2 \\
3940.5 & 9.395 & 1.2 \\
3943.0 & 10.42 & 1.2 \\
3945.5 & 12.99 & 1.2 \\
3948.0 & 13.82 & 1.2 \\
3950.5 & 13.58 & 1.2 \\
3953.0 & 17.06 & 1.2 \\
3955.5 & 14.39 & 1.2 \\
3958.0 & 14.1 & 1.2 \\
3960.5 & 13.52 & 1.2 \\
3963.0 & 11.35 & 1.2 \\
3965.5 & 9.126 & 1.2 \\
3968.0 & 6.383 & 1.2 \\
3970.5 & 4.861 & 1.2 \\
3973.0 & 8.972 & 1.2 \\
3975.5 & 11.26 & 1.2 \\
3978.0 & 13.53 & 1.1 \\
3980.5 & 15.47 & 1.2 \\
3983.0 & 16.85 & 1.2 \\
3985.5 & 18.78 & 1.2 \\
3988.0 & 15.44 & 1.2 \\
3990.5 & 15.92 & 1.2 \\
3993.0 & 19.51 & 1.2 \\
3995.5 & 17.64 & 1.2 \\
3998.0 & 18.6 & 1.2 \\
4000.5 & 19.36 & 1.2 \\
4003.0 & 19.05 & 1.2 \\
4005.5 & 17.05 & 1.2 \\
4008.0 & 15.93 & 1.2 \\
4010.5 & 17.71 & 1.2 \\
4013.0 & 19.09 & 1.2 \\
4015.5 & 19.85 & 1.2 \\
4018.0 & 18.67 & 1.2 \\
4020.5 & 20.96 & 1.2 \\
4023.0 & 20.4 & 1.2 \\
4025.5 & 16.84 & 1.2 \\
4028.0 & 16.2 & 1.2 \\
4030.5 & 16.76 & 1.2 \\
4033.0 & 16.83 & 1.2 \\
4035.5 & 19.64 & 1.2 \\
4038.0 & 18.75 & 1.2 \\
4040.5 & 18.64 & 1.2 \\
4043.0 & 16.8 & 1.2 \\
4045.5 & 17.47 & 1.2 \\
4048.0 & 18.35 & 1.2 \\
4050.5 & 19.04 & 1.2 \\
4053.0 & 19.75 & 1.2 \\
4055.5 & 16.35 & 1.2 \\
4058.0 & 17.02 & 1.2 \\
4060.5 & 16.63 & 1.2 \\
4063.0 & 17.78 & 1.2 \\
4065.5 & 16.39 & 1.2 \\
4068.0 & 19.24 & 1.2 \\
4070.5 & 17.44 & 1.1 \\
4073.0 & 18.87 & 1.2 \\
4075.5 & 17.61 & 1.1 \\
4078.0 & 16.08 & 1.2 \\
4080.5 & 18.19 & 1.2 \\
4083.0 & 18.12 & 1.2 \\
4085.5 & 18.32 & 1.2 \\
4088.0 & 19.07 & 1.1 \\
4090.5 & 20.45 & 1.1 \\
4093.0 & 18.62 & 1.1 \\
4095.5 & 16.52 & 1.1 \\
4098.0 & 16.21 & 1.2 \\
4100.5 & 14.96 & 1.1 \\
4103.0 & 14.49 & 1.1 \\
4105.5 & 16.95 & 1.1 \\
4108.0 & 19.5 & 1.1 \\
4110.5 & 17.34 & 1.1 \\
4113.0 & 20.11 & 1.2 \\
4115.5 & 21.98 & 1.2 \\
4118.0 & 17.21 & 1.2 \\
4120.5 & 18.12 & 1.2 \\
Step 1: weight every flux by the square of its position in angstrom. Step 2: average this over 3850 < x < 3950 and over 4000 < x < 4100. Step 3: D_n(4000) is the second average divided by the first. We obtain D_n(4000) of 1.68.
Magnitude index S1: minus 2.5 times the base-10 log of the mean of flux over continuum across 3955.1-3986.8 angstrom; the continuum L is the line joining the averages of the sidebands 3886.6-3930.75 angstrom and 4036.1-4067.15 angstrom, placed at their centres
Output 0.22 mag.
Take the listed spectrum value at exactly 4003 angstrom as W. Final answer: 19.05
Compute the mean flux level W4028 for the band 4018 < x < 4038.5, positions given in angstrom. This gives 18.3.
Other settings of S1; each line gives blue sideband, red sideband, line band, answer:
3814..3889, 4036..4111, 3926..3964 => 0.235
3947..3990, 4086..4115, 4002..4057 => -0.199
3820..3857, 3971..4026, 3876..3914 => 0.036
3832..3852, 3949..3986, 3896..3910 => -0.220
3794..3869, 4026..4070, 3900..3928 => 0.040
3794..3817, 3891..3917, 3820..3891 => 0.195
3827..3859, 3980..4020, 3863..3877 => -0.022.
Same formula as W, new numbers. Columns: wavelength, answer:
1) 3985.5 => 18.78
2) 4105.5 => 16.95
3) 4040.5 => 18.64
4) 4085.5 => 18.32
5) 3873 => 10.68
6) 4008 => 15.93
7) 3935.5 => 5.987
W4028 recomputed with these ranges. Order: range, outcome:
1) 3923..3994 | 11.8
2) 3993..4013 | 18.1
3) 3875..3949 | 11.3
